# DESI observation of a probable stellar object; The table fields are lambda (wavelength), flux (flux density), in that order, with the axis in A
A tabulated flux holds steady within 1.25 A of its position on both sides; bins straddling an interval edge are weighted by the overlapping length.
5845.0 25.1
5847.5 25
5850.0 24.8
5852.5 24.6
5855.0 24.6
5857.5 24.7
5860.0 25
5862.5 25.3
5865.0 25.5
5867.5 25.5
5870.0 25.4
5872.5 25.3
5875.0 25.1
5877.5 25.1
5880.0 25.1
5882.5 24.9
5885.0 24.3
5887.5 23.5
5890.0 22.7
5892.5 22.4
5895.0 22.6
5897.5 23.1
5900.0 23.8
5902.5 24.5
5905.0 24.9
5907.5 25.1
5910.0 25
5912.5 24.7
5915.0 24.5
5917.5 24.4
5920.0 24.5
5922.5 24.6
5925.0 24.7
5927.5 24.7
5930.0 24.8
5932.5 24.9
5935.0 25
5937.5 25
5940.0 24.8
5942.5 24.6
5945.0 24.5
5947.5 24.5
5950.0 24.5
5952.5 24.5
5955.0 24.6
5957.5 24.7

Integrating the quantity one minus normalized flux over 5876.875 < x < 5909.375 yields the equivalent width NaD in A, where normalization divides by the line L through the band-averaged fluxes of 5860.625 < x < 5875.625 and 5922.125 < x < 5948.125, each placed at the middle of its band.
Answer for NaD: 1.45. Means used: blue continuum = 25.3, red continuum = 24.7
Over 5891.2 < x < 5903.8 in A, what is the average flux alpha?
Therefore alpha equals 23.3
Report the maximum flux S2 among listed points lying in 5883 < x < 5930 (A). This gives 25.1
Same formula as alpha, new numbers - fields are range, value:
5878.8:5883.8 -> 25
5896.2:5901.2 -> 23.4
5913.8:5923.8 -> 24.5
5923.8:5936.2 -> 24.8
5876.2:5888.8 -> 24.6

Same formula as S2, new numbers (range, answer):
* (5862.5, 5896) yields 25.5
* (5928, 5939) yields 25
